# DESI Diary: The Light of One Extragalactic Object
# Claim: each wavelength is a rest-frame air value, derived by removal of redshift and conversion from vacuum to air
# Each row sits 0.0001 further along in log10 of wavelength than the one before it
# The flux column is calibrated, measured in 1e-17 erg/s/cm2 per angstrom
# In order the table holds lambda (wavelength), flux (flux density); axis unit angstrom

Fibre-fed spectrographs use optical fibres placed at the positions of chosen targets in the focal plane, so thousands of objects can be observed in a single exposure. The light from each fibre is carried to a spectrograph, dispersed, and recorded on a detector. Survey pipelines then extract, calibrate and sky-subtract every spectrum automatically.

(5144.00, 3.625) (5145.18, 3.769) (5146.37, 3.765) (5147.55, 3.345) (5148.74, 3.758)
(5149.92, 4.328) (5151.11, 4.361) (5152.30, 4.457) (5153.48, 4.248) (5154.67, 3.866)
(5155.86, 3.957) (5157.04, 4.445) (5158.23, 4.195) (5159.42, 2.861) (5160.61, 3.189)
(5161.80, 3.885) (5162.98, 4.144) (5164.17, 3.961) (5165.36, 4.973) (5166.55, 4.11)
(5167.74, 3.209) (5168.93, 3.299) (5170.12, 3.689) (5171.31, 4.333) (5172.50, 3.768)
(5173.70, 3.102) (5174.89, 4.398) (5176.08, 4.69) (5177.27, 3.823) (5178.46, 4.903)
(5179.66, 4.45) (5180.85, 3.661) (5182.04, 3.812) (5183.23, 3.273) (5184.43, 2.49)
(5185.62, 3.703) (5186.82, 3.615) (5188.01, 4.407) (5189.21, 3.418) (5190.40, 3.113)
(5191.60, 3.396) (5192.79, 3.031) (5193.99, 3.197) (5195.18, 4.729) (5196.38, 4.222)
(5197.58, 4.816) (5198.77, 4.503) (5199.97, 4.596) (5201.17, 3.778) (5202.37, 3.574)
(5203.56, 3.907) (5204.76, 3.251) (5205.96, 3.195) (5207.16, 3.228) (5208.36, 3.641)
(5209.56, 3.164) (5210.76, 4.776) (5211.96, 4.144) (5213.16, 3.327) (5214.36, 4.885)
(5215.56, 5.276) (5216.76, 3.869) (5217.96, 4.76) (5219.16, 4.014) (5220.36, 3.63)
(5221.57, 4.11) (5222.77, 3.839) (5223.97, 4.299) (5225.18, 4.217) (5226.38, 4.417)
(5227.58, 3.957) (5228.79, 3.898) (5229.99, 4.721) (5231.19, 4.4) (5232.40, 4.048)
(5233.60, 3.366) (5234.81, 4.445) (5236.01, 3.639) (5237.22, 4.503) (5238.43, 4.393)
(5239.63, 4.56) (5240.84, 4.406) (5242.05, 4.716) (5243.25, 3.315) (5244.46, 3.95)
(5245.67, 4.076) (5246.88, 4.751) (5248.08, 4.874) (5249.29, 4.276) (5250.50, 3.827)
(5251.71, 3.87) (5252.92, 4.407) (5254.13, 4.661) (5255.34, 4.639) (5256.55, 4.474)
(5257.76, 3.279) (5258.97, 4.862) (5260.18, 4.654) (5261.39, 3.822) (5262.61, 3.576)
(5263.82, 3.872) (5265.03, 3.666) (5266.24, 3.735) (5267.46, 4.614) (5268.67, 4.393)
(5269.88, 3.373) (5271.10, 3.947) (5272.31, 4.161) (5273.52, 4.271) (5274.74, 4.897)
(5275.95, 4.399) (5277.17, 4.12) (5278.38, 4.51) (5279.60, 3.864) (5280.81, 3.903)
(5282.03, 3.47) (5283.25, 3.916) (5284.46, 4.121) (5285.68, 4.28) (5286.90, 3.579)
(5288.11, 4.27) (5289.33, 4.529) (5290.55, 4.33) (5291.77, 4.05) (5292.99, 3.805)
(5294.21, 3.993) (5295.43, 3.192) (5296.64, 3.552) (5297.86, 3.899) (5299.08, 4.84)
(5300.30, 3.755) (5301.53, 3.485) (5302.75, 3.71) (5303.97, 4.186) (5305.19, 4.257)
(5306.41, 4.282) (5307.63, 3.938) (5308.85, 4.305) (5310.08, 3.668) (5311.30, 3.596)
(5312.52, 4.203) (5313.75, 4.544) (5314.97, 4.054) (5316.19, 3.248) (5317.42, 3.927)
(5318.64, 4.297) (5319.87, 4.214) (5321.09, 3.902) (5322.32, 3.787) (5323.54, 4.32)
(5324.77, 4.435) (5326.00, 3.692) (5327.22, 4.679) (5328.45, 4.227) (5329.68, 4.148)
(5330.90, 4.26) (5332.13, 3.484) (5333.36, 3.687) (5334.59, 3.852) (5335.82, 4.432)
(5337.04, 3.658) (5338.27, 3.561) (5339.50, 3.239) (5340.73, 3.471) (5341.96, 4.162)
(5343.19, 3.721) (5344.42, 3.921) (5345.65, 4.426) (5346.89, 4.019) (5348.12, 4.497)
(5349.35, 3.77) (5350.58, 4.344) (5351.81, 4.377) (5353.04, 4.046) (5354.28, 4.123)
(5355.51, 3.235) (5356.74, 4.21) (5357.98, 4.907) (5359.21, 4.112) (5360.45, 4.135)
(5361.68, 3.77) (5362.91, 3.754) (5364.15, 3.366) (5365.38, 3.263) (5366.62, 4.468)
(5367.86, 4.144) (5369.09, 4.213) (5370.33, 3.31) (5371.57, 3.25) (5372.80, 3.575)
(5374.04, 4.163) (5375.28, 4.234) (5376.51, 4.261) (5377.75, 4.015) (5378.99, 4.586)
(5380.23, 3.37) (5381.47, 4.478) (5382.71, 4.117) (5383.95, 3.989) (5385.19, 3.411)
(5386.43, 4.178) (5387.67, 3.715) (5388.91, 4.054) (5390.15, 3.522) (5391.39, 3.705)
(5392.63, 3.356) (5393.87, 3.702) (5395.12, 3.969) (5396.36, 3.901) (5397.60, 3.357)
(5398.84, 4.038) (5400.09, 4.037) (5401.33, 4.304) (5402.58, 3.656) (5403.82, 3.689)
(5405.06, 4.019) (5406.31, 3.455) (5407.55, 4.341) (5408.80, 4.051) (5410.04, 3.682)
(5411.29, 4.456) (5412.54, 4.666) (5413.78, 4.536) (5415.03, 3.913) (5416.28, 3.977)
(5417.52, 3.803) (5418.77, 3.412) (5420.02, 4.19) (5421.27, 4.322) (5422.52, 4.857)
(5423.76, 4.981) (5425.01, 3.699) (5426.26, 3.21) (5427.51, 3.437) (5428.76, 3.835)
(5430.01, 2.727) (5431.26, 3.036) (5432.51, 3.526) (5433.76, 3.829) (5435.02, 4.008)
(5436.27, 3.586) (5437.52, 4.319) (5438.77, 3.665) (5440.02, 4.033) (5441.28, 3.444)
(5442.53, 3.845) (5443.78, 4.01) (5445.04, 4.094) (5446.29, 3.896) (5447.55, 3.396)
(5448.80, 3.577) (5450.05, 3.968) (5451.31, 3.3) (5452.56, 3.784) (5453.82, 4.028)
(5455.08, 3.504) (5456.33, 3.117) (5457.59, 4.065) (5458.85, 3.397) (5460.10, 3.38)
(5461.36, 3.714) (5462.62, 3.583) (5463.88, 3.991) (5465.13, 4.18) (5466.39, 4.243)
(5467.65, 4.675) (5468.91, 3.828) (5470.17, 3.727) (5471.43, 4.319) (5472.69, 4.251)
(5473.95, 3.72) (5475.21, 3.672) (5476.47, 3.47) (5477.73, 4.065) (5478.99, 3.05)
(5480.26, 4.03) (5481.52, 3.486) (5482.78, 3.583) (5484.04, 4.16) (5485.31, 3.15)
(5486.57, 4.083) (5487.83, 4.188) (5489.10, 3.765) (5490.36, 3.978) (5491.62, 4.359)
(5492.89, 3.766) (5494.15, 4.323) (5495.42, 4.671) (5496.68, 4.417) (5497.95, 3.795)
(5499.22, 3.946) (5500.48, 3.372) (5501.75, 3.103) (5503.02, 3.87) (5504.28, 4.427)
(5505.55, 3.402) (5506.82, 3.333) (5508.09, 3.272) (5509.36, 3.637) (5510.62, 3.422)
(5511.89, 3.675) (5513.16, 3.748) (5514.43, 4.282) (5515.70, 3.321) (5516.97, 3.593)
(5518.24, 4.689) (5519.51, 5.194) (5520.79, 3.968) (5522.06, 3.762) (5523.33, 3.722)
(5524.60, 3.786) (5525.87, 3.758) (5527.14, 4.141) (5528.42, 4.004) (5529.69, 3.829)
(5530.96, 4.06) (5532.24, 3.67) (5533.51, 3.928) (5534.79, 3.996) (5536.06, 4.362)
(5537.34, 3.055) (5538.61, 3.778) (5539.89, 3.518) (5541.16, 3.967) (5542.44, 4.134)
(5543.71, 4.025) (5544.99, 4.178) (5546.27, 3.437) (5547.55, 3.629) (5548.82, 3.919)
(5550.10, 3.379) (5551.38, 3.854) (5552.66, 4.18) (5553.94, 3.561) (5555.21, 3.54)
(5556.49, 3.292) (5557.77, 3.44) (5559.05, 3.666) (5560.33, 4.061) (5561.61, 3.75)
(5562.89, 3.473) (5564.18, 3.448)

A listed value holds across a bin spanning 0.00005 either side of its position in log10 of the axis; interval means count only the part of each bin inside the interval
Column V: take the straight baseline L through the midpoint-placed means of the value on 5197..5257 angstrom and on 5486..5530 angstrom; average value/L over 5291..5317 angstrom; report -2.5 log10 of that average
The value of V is 0.04 mag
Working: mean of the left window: 4.15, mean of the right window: 3.9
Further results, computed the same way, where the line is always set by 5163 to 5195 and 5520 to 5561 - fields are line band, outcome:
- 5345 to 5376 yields -0.05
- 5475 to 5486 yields 0.05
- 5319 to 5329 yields -0.10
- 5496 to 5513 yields 0.04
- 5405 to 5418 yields -0.08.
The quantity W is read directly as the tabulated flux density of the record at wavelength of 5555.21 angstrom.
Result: 3.54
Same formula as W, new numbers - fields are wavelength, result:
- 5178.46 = 4.903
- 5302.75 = 3.71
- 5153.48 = 4.248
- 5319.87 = 4.214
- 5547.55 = 3.629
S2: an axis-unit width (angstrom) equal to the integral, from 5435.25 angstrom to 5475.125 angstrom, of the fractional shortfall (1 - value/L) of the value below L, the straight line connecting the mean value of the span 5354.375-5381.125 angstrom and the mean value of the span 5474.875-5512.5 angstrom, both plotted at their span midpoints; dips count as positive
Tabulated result 0.0 angstrom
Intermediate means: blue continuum 3.93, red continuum 3.78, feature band 3.83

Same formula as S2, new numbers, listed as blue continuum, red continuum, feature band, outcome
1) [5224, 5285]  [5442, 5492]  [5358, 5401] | 0.8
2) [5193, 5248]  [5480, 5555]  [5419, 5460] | 1.7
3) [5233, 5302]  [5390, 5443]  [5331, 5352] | 0.4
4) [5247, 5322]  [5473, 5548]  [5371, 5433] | 0.9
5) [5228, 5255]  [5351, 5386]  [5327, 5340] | 0.4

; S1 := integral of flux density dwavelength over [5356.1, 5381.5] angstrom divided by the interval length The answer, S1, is 3.97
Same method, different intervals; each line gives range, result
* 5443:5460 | 3.69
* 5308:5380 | 3.98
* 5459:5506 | 3.88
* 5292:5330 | 4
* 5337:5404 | 3.91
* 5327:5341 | 3.88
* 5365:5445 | 3.89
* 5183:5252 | 4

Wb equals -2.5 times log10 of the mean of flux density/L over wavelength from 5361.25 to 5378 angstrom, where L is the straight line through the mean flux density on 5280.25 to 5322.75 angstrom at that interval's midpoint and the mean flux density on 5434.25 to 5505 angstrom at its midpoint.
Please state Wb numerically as 0.023 mag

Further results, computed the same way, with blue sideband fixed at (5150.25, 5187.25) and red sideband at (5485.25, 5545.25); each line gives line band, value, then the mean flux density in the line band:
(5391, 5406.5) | 0.03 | 3.79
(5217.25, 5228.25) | -0.06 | 4.13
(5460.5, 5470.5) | -0.03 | 3.99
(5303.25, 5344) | -0.02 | 3.98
